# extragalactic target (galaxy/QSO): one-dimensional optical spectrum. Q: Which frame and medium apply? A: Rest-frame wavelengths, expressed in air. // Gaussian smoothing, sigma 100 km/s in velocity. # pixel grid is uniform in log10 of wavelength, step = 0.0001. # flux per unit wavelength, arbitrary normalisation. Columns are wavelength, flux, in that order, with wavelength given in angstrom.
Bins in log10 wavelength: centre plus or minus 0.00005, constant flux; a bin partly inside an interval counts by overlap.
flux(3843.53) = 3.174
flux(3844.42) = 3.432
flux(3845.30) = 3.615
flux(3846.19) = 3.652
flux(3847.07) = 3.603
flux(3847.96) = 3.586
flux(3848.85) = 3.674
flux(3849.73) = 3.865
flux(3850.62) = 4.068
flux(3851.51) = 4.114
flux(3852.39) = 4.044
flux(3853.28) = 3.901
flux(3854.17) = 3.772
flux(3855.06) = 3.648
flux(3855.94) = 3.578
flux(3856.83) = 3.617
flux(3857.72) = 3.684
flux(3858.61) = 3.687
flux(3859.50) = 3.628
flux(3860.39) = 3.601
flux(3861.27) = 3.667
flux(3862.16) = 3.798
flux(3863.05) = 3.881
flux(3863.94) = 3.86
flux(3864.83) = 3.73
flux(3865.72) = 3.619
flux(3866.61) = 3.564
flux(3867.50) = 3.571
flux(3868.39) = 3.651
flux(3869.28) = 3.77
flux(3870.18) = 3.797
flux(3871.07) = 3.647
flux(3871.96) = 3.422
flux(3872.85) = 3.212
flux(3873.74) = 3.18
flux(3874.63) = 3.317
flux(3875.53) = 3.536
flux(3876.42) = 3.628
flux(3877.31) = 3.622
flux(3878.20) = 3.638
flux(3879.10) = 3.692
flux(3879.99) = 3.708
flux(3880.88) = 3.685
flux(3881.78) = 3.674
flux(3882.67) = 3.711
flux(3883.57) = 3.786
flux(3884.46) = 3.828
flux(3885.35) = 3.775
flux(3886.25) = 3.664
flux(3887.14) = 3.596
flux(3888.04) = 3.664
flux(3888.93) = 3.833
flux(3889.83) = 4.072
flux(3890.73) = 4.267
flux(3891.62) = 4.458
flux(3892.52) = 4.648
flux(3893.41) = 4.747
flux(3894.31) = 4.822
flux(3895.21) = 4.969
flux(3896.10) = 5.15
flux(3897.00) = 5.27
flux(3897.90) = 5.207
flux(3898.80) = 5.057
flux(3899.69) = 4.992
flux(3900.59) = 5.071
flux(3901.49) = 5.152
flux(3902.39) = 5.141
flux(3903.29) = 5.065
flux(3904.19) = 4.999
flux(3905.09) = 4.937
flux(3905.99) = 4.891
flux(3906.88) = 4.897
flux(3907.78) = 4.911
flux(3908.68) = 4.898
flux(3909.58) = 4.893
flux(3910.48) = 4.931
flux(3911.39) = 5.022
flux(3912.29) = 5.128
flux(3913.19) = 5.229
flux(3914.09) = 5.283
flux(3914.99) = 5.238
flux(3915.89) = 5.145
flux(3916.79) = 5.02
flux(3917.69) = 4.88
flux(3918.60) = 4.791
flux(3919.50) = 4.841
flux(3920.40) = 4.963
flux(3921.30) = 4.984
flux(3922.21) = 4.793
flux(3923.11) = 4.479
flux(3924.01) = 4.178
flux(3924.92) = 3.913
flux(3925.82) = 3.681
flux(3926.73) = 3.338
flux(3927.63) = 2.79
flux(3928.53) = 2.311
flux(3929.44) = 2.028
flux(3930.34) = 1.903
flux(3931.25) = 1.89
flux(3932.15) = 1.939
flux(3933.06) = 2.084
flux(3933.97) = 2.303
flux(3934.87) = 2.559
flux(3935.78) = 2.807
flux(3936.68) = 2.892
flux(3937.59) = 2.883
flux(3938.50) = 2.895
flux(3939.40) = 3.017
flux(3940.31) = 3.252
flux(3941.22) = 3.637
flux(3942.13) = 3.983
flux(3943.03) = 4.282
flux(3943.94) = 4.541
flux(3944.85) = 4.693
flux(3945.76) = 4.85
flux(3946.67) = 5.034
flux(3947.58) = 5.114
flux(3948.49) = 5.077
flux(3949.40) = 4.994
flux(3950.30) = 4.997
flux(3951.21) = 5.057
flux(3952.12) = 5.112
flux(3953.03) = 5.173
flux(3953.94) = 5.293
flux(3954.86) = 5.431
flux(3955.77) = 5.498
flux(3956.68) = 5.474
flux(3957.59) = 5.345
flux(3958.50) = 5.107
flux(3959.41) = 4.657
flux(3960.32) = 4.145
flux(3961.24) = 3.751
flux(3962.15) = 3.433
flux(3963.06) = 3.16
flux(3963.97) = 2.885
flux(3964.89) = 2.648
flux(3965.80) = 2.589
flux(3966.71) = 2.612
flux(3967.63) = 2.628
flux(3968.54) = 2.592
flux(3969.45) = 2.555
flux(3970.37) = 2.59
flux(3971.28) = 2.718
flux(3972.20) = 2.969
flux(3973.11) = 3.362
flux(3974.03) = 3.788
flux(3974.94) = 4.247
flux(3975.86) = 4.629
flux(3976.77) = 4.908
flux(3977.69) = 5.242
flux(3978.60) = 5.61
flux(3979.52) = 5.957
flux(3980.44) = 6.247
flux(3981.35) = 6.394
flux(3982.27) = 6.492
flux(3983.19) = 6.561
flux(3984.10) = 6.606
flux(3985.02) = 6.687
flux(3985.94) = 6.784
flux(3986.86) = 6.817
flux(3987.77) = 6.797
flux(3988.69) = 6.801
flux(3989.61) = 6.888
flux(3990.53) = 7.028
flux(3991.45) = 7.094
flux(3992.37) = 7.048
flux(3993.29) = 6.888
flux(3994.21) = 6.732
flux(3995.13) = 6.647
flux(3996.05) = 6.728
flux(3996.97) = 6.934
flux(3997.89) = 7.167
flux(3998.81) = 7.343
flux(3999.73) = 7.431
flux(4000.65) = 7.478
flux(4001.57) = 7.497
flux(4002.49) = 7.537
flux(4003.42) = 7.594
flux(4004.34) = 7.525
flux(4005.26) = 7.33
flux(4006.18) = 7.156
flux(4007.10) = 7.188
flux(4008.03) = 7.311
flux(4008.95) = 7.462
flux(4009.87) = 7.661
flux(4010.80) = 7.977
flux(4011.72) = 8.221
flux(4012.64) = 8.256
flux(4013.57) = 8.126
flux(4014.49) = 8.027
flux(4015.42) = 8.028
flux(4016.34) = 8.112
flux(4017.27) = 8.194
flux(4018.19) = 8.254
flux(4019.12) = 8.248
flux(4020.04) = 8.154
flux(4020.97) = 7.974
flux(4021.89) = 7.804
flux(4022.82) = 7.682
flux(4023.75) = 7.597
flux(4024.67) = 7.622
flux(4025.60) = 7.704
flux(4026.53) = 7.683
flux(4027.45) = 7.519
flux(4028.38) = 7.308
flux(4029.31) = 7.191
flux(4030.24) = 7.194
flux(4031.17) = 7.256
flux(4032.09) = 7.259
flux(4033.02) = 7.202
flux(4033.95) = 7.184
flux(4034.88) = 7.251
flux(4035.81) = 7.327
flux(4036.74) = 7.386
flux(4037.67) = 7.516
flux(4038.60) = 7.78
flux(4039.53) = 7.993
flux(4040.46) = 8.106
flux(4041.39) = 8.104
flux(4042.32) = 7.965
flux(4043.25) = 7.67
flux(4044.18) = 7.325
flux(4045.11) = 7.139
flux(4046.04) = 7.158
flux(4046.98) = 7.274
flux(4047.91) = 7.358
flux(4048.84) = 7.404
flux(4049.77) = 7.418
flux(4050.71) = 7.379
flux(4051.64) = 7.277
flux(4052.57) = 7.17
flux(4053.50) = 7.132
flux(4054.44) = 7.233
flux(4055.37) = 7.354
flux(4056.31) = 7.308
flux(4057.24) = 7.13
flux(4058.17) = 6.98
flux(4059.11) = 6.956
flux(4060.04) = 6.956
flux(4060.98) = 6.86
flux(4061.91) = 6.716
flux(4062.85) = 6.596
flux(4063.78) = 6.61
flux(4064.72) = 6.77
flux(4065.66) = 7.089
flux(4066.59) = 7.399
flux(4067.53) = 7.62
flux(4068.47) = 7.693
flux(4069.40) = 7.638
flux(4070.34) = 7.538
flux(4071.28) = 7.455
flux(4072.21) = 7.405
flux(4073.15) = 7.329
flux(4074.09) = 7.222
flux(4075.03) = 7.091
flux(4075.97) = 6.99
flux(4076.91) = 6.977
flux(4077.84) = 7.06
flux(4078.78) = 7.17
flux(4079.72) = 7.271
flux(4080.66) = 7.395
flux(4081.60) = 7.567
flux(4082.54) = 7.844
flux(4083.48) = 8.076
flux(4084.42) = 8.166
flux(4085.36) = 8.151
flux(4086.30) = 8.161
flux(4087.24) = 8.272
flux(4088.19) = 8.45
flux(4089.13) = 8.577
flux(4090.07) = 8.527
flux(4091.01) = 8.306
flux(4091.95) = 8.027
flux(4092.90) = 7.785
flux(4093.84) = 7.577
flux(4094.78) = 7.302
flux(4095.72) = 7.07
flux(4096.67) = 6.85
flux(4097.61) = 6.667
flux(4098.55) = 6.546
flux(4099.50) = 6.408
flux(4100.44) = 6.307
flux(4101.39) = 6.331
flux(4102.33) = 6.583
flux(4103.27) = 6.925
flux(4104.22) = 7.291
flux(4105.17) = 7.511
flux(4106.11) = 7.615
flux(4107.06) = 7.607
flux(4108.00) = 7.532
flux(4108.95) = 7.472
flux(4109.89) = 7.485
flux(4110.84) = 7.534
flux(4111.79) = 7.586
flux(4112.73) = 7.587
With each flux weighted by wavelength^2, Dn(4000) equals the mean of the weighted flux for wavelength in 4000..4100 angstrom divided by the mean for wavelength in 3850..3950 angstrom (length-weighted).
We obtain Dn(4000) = 2.00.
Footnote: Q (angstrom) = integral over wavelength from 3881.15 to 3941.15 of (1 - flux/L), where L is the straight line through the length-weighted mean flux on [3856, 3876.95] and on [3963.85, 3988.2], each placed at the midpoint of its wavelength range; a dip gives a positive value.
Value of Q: -2.1 angstrom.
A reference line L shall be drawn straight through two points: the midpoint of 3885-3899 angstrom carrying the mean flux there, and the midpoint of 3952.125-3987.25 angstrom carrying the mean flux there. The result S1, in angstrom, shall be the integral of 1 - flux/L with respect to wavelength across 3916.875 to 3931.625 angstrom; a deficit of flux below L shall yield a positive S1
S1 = 2.4 angstrom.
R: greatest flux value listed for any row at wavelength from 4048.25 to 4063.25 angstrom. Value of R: 7.418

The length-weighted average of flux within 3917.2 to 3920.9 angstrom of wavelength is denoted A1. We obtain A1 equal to 4.87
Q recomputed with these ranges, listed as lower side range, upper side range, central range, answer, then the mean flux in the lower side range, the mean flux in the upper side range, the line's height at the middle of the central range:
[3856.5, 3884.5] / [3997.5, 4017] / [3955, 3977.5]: 9.5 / 3.63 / 7.65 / 6.44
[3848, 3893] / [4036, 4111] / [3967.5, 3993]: 1.8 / 3.74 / 7.39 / 5.71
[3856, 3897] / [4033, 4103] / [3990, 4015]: -4.9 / 3.84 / 7.37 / 6.16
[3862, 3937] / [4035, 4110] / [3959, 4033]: -3.8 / 4.06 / 7.38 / 5.91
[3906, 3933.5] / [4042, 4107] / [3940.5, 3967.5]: 2.5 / 4.16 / 7.34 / 4.86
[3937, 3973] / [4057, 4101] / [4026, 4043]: -3.7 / 4.01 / 7.37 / 6.16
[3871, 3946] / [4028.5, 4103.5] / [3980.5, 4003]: -4.3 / 4.07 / 7.36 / 5.81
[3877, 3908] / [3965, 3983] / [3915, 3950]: 4.0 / 4.42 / 4.12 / 4.27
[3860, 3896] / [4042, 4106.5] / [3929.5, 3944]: 6.0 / 3.82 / 7.34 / 4.87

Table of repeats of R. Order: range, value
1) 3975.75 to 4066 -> 8.256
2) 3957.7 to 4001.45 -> 7.478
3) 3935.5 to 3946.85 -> 5.034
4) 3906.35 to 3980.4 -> 5.957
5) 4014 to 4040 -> 8.254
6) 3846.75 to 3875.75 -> 4.114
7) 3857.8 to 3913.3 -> 5.27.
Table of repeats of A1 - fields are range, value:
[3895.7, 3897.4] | 5.2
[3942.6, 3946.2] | 4.59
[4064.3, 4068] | 7.22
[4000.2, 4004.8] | 7.52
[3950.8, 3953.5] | 5.12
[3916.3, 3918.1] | 4.97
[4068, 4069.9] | 7.67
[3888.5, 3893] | 4.26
